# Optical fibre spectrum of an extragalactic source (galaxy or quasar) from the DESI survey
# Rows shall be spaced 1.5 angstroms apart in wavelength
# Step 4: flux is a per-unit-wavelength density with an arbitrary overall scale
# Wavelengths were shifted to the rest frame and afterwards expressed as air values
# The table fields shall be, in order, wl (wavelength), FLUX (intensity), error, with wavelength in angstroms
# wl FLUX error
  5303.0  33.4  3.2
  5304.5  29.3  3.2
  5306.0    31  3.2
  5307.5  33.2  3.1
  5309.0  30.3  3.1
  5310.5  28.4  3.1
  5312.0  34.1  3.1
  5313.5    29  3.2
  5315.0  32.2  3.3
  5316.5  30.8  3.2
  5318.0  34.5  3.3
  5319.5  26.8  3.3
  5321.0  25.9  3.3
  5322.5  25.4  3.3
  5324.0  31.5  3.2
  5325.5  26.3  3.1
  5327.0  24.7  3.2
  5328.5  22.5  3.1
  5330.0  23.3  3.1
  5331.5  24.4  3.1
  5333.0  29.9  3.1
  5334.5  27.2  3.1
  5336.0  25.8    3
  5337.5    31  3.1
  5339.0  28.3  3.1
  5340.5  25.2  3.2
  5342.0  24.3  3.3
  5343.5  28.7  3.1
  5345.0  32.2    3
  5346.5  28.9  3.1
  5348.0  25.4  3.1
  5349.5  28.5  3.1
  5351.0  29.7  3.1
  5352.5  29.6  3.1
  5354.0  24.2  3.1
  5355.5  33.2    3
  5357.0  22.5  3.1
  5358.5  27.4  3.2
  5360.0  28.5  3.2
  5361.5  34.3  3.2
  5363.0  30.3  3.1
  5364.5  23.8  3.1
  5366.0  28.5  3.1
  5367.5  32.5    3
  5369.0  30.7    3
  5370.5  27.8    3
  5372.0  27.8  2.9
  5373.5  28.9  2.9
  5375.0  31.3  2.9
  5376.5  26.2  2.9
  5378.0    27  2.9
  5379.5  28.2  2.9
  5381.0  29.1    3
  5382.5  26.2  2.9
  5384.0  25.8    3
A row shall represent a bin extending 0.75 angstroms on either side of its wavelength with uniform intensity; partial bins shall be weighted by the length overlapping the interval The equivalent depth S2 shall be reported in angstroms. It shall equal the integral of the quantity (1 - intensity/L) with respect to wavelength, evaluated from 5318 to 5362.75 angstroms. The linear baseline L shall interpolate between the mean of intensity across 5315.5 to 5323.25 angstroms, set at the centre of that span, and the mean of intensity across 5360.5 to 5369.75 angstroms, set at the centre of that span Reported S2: 2.7 angstroms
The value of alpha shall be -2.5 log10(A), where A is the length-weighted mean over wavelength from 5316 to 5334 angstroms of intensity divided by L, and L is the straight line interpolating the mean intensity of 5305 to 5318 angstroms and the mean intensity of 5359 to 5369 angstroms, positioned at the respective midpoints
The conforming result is 0.141 mag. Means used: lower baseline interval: 31.3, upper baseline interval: 29.7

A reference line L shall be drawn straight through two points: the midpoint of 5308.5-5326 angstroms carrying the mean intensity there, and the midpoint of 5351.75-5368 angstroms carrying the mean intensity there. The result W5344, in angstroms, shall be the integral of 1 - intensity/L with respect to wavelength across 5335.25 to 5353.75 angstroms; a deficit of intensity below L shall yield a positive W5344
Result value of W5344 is 0.6 angstroms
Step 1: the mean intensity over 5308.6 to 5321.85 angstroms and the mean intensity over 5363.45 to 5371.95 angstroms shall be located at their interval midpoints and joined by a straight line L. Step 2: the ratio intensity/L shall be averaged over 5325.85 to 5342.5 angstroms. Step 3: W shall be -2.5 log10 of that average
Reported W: 0.14 mag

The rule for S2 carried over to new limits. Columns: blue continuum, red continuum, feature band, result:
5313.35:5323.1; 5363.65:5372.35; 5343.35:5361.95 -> 0.1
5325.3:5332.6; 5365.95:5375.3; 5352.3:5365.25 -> 0.0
